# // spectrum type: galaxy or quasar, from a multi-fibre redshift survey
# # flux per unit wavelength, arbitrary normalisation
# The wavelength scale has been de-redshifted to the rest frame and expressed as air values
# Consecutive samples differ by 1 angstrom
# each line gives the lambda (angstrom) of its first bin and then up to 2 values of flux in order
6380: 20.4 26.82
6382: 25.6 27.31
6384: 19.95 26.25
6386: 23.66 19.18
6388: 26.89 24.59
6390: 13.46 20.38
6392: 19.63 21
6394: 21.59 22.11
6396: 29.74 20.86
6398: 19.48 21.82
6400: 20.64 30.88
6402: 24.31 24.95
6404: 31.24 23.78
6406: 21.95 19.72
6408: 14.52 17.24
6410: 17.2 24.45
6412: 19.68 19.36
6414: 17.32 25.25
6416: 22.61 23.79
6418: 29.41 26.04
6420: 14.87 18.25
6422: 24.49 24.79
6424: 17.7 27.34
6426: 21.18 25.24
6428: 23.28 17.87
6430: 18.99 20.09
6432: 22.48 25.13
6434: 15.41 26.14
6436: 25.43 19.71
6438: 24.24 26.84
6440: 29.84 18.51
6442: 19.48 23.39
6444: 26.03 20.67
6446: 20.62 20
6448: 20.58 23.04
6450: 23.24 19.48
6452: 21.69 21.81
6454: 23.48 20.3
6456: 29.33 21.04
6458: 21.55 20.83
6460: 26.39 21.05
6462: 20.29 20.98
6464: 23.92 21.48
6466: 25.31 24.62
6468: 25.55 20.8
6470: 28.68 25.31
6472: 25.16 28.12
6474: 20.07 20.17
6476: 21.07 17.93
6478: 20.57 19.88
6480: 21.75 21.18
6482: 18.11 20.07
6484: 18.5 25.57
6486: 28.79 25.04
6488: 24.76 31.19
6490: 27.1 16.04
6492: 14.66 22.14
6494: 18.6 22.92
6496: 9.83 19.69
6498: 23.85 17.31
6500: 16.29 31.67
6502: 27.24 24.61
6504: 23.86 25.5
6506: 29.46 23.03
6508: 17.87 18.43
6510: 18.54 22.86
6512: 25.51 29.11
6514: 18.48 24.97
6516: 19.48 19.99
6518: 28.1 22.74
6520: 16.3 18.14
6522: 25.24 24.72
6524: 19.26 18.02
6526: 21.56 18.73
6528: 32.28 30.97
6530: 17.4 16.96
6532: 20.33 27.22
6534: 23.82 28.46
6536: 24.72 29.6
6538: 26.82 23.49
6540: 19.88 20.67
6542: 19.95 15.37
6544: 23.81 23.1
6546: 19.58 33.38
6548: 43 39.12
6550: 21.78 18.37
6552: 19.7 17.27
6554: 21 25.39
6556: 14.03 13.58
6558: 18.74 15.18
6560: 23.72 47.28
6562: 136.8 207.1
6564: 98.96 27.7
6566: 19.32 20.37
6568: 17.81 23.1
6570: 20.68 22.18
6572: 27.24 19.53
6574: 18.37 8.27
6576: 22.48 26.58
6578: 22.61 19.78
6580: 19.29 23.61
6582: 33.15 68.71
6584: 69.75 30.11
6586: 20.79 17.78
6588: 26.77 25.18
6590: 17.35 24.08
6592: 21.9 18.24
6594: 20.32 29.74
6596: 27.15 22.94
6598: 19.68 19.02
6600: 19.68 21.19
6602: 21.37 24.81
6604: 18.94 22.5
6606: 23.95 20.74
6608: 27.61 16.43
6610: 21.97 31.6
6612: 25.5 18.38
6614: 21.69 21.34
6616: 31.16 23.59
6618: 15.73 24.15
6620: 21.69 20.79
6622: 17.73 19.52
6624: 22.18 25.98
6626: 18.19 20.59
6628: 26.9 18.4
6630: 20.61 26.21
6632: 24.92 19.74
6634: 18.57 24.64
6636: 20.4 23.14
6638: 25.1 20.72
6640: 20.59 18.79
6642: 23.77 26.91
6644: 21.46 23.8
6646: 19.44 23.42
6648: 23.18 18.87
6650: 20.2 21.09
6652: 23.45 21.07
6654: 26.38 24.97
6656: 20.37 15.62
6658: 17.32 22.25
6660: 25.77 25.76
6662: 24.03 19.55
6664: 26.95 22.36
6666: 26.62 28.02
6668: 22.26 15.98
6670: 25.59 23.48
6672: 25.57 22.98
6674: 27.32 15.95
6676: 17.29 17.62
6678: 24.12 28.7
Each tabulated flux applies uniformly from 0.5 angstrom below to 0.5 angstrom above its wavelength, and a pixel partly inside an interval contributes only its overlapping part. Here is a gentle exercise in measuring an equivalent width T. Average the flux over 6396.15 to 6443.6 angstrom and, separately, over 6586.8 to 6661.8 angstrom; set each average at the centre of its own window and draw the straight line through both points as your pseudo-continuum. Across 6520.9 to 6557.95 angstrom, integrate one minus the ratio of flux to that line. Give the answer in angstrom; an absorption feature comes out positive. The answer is -1.5 angstrom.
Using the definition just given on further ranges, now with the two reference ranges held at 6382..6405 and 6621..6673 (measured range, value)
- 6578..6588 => -4.5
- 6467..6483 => 0.5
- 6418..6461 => 1.3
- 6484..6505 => 0.3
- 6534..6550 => -2.2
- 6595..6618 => -0.3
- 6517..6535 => 0.2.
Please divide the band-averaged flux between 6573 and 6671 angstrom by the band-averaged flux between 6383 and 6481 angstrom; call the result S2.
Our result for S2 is 1.0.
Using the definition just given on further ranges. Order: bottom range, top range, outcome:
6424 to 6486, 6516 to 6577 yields 1.29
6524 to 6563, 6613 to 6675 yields 0.78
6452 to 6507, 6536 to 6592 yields 1.38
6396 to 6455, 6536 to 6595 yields 1.38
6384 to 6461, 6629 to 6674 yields 1.01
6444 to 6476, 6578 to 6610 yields 1.12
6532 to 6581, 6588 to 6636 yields 0.73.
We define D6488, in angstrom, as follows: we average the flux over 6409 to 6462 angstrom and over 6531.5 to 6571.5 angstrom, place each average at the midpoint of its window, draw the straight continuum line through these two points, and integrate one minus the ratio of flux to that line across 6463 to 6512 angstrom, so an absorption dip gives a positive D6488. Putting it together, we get 8.1 angstrom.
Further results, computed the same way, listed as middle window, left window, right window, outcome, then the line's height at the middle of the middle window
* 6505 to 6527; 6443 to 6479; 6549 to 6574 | 6.09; 30.5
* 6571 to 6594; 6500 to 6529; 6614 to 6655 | -3.74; 22.5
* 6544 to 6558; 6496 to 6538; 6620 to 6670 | -0.57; 22.7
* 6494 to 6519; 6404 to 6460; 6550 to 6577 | 6.03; 29.5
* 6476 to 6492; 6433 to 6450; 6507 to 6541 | 0.36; 22.6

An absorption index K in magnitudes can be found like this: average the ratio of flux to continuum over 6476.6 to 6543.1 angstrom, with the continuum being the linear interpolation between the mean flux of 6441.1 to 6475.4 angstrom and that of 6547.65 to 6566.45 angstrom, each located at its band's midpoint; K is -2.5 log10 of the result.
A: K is 0.433 mag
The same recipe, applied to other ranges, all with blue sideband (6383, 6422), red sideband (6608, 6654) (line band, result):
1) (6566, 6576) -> 0.121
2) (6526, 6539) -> -0.113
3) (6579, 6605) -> -0.183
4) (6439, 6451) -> -0.011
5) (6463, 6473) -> -0.111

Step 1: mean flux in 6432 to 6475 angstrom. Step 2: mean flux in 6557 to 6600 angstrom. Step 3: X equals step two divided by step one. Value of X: 1.46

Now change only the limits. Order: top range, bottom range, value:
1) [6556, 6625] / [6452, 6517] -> 1.29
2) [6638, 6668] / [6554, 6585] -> 0.60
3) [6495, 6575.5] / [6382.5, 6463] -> 1.22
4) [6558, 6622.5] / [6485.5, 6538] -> 1.31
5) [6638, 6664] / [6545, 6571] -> 0.58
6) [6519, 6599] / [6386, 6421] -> 1.30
